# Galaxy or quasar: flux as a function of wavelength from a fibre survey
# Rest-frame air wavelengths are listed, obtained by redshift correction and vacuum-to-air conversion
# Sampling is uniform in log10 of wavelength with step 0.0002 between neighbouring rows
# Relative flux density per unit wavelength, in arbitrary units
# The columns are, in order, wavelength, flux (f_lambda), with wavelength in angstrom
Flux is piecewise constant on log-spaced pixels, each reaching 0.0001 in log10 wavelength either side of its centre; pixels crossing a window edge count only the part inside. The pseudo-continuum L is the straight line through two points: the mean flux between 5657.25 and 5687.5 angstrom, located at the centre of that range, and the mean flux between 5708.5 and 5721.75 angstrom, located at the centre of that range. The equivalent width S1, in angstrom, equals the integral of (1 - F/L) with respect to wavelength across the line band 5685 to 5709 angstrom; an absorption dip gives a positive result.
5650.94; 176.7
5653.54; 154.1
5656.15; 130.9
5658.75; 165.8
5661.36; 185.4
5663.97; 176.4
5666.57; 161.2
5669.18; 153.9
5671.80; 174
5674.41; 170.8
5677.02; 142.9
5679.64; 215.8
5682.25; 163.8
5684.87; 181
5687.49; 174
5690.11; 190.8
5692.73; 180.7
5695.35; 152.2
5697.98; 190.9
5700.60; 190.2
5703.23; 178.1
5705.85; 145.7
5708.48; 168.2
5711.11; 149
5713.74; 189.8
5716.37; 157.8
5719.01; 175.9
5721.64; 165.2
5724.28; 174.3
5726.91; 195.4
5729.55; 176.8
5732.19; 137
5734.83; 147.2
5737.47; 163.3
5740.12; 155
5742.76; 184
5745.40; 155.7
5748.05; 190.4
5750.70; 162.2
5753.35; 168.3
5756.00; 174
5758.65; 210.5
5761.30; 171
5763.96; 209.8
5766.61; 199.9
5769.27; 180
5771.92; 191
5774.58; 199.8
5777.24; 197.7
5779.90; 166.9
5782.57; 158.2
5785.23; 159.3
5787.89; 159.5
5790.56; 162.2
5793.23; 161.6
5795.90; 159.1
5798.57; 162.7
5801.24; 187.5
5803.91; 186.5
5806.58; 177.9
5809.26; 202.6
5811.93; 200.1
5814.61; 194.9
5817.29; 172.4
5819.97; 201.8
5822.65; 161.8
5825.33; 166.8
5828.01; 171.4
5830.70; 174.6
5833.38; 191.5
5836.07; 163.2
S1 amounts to -0.8 angstrom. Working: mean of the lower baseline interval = 172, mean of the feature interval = 175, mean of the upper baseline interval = 168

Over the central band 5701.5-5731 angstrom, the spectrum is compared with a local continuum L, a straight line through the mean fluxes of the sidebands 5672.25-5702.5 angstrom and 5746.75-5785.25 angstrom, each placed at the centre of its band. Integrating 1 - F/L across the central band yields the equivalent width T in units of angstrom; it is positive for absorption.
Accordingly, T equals 1.5 angstrom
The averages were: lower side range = 177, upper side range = 183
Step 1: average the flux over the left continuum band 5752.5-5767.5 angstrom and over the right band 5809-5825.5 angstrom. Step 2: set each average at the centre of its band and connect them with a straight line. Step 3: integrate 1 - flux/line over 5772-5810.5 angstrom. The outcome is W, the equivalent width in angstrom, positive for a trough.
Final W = 2.6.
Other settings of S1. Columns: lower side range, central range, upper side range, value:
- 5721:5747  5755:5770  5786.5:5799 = -2.6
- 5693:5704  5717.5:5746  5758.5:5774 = 2.9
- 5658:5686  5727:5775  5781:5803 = -2.8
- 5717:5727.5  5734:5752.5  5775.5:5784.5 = 0.9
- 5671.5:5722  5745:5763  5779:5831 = -0.4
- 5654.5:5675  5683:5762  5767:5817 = -0.5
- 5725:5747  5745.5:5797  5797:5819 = -0.8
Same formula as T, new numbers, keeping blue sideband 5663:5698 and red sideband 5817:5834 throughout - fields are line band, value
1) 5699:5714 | 0.4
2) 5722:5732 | -0.1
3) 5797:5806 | -0.1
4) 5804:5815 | -1.0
